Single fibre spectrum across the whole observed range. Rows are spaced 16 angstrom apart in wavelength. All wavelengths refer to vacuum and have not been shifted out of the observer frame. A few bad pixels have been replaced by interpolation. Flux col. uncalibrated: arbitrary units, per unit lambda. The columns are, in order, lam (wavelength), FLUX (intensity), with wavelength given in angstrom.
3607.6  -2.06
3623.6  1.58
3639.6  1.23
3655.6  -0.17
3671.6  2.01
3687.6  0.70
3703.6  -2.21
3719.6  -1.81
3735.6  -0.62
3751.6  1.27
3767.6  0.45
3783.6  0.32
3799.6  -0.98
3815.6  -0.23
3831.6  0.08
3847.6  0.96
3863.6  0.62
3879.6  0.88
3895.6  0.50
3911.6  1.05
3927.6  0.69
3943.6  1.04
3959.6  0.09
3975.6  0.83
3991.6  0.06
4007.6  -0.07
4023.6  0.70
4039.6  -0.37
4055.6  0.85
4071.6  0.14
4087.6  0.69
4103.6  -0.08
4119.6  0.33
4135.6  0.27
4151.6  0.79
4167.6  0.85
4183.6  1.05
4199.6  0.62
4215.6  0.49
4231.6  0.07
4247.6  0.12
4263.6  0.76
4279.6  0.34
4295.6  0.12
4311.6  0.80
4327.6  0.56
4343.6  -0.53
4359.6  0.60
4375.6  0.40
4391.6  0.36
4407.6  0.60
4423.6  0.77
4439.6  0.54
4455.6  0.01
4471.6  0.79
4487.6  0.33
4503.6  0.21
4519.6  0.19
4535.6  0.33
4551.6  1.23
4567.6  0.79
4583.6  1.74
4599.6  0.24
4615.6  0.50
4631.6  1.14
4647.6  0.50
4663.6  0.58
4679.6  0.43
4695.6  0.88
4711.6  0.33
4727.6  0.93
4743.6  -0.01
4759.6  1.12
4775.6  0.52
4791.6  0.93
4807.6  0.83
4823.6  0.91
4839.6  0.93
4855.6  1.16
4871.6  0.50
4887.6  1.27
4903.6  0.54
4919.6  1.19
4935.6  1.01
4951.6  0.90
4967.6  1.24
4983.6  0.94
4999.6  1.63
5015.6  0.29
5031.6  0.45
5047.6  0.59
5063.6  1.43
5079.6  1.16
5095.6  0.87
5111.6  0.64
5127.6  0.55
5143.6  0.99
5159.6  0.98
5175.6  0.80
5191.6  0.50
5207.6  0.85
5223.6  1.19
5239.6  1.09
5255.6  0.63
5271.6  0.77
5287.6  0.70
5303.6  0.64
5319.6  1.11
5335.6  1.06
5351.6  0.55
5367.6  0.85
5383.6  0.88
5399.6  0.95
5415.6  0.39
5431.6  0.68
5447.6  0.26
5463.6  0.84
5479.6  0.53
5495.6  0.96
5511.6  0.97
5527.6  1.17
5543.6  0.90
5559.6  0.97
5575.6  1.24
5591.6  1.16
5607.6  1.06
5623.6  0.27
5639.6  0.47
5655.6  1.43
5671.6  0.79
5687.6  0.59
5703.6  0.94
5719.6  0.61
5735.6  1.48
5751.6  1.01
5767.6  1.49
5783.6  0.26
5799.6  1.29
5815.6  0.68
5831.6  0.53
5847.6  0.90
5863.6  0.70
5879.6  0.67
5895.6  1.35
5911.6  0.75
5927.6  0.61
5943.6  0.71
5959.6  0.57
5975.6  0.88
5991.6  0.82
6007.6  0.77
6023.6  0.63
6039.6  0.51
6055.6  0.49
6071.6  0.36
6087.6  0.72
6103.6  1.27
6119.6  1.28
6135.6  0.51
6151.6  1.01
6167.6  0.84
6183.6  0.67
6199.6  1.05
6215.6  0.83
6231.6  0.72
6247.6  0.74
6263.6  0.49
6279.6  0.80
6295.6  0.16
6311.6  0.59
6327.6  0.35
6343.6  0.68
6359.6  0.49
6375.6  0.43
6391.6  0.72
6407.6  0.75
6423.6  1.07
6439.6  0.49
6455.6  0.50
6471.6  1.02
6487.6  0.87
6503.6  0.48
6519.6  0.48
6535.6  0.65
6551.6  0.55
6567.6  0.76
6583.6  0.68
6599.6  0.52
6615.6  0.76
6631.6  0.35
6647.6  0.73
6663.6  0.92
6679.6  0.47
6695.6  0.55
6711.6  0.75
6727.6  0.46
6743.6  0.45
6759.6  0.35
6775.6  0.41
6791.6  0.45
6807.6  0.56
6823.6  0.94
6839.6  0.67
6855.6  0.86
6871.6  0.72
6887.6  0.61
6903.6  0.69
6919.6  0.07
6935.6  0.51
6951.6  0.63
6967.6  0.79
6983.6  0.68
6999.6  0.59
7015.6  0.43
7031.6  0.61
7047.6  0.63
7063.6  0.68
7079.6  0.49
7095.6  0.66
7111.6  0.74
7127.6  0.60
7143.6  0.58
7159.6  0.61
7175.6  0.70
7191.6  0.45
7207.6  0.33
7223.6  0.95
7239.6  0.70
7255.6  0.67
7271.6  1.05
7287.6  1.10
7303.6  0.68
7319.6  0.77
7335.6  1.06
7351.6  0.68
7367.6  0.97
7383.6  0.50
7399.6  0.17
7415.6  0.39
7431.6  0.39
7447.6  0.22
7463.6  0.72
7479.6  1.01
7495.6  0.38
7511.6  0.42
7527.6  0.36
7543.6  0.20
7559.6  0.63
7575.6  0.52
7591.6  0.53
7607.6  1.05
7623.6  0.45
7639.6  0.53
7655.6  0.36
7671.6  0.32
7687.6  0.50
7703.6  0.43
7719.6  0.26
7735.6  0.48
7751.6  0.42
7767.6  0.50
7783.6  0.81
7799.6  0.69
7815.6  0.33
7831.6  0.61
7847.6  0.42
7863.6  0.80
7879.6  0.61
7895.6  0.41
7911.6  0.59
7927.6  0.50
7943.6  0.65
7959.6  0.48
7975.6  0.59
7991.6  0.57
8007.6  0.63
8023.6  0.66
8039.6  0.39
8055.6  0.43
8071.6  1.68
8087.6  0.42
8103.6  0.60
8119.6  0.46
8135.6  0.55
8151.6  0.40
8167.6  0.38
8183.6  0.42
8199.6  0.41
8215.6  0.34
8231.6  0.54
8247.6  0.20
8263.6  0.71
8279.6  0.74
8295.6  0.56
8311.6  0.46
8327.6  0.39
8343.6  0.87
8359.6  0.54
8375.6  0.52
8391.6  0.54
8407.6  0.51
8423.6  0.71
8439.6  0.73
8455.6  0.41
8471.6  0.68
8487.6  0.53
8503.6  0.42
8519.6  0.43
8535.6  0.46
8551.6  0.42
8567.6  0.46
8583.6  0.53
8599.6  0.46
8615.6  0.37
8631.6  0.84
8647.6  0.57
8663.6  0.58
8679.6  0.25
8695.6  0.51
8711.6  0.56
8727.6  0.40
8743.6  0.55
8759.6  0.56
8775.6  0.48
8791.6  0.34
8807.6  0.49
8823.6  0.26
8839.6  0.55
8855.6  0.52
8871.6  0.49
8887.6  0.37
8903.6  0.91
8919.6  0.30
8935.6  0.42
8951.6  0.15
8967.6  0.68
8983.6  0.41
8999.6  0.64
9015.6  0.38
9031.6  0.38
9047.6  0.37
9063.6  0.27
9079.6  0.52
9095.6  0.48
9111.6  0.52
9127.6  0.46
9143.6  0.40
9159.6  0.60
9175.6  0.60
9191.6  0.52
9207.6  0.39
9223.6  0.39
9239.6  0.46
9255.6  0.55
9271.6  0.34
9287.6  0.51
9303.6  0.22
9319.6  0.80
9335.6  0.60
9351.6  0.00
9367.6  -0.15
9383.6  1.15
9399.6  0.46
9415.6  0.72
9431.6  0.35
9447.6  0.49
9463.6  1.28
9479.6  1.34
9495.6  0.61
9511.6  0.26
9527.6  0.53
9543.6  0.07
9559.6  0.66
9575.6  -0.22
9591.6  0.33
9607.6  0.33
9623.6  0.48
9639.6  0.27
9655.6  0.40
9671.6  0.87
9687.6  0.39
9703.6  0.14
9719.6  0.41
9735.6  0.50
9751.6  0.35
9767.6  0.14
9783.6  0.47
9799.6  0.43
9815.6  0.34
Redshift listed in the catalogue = 0.23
